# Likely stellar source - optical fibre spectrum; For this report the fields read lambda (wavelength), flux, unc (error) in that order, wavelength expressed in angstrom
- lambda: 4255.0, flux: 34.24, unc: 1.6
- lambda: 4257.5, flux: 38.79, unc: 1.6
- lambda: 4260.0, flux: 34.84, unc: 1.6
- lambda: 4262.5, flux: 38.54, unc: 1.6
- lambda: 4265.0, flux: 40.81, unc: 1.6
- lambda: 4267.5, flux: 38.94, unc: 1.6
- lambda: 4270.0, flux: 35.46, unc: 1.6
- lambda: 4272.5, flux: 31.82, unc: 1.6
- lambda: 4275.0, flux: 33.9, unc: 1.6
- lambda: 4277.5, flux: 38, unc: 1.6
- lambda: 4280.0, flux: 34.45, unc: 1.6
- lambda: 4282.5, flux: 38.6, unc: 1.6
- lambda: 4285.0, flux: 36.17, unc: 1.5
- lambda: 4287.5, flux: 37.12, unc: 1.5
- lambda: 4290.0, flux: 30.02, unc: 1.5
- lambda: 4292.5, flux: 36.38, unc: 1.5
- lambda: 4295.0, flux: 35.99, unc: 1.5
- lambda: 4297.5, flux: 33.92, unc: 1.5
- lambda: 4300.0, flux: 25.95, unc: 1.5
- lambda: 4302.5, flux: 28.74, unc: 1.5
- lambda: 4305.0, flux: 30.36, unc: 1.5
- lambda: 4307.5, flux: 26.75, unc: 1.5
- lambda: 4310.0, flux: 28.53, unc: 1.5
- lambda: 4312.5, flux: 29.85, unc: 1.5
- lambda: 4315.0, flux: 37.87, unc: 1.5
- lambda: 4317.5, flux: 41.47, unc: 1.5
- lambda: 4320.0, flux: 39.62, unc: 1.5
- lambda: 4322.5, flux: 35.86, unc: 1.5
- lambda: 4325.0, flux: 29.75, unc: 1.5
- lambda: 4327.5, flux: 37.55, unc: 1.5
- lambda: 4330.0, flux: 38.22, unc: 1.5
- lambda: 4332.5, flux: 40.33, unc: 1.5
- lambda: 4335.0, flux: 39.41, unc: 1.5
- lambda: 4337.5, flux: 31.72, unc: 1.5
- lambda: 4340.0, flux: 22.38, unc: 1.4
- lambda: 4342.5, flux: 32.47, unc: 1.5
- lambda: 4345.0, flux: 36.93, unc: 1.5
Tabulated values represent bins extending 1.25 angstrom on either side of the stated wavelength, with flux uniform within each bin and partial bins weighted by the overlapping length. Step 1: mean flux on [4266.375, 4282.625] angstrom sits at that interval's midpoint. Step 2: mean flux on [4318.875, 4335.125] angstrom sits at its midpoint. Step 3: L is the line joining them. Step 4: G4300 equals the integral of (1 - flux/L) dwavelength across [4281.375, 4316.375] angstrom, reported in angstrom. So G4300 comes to 3.6 angstrom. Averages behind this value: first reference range 35.7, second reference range 37.1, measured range 32.6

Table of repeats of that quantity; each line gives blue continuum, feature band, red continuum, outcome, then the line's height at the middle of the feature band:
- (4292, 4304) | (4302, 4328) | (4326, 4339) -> 0.9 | 34.4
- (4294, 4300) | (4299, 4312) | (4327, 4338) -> 2.3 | 34.2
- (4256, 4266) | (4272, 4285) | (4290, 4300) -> 0.0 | 35.8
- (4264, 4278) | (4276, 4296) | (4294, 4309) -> -1.5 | 33.3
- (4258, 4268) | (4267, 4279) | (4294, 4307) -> 0.3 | 36.2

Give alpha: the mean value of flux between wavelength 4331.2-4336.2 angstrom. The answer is 39.9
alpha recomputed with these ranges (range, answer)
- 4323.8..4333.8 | 36.5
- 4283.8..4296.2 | 35.1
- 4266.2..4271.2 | 37.3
